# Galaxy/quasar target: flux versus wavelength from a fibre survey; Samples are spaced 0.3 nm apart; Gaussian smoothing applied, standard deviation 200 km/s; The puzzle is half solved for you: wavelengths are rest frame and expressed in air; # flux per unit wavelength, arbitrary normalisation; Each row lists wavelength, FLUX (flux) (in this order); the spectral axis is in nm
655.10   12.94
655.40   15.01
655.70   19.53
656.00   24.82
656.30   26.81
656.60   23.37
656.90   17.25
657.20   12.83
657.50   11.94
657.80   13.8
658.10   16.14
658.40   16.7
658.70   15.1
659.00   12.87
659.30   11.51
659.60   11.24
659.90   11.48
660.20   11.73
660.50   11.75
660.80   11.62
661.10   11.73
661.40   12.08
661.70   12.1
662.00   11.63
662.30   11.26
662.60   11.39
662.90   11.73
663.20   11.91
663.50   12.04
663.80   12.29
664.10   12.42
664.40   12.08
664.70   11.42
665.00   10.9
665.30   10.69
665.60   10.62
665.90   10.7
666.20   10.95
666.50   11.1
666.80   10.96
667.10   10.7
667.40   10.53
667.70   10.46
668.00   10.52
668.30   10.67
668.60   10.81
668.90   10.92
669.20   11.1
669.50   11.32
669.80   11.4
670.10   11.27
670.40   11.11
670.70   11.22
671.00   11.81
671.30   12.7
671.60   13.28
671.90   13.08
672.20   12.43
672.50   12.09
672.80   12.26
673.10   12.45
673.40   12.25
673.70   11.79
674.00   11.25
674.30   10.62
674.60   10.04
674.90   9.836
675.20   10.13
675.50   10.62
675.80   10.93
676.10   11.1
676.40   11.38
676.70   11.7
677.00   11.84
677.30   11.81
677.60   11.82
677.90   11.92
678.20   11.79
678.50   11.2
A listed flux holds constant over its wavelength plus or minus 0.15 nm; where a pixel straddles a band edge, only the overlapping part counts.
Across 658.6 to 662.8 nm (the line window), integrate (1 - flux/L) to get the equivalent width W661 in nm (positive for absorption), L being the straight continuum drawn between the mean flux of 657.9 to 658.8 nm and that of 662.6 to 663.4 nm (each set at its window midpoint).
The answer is 0.56 nm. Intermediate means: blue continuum 15.9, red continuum 11.8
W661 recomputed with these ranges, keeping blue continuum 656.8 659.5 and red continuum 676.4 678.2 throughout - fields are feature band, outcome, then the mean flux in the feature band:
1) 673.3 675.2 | 0.202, 10.9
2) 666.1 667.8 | 0.295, 10.8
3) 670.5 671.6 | 0.042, 12.1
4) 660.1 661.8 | 0.241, 11.8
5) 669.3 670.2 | 0.098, 11.3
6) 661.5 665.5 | 0.534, 11.7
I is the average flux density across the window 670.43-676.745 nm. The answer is 11.6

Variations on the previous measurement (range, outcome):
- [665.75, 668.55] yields 10.7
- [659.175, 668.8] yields 11.3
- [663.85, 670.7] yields 11.1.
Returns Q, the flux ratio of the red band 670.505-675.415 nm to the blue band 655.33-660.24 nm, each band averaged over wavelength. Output 0.7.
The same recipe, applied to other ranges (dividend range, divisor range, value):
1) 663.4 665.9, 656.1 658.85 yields 0.67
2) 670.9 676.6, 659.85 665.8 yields 1.00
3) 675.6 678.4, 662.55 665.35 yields 0.99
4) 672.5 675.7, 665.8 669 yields 1.04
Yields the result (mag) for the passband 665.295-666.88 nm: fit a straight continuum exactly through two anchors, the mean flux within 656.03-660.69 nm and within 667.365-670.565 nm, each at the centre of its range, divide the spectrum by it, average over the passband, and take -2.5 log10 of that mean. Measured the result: 0.118 mag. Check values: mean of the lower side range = 15.2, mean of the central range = 10.8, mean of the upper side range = 10.9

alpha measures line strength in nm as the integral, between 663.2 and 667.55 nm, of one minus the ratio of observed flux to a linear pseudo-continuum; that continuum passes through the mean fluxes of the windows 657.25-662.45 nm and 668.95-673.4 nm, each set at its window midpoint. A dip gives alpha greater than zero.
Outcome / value 0.37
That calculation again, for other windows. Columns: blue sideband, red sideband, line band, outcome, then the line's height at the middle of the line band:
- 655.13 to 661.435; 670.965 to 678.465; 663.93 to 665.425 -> 0.249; 13.8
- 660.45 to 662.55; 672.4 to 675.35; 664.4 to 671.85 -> 0.190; 11.5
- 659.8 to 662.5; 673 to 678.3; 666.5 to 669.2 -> 0.180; 11.5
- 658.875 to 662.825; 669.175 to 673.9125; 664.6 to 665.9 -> 0.106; 11.8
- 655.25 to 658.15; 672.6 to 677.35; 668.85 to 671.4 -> 0.324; 13.1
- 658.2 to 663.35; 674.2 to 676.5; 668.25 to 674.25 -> -0.396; 11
